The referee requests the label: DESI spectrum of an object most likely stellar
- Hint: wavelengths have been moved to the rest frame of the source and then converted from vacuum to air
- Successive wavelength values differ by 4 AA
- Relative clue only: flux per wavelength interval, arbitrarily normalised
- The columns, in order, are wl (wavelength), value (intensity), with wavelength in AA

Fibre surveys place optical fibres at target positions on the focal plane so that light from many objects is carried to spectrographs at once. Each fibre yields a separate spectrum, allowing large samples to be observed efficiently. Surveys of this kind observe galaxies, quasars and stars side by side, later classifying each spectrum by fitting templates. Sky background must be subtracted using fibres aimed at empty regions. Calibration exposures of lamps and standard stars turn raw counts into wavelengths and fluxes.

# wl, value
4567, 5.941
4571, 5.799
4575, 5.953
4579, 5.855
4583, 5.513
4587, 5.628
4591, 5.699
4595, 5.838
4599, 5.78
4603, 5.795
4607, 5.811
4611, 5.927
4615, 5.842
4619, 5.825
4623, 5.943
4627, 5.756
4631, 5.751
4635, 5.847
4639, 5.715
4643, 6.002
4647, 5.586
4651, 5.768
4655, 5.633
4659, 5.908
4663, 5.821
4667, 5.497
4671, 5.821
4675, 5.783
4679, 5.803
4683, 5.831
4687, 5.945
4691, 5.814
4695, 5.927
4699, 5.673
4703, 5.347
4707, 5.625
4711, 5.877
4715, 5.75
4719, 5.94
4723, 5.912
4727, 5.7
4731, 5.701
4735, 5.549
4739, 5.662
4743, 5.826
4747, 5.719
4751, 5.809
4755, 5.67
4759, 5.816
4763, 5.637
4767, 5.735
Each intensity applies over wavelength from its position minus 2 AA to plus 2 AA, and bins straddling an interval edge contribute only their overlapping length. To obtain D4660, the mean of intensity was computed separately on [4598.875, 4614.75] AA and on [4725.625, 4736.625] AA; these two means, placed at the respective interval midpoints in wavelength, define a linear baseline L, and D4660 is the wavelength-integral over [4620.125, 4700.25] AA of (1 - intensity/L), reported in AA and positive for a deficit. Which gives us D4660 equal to -0.51 AA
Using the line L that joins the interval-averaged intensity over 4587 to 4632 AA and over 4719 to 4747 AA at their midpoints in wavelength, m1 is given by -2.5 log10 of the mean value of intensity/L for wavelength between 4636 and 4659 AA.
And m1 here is 0.005 mag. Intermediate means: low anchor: 5.81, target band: 5.76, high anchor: 5.74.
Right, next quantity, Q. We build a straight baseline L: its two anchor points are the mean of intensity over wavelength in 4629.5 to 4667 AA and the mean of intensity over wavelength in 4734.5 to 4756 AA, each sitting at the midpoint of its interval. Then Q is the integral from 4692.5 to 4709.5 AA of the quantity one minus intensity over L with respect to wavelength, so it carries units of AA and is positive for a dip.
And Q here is 0.3 AA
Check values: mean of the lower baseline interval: 5.77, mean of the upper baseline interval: 5.72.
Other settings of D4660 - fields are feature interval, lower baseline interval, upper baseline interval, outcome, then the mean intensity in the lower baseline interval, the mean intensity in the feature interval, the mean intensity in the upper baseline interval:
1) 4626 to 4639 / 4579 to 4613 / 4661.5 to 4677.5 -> -0.1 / 5.76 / 5.78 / 5.73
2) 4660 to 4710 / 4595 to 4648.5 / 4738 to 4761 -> 0.3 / 5.82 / 5.75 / 5.75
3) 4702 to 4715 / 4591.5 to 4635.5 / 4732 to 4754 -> 0.2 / 5.82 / 5.66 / 5.71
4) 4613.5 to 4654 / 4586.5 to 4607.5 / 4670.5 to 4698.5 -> 0.0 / 5.76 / 5.8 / 5.84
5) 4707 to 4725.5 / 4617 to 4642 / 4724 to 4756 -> -0.3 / 5.81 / 5.84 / 5.71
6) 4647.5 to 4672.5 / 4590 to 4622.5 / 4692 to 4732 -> 0.2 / 5.82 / 5.73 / 5.75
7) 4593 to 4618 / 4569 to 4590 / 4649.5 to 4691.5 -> -0.3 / 5.75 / 5.83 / 5.78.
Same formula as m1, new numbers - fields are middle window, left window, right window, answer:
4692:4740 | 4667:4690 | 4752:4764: 0.01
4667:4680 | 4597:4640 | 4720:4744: 0.00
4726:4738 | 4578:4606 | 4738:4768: 0.02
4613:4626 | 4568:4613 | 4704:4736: -0.02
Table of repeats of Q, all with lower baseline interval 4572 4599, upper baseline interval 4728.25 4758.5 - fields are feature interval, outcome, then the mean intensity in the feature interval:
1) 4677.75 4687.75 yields -0.22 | 5.85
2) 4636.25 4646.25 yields -0.15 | 5.82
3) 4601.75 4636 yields -0.54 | 5.83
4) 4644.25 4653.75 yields 0.06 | 5.7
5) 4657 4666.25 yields -0.13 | 5.81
